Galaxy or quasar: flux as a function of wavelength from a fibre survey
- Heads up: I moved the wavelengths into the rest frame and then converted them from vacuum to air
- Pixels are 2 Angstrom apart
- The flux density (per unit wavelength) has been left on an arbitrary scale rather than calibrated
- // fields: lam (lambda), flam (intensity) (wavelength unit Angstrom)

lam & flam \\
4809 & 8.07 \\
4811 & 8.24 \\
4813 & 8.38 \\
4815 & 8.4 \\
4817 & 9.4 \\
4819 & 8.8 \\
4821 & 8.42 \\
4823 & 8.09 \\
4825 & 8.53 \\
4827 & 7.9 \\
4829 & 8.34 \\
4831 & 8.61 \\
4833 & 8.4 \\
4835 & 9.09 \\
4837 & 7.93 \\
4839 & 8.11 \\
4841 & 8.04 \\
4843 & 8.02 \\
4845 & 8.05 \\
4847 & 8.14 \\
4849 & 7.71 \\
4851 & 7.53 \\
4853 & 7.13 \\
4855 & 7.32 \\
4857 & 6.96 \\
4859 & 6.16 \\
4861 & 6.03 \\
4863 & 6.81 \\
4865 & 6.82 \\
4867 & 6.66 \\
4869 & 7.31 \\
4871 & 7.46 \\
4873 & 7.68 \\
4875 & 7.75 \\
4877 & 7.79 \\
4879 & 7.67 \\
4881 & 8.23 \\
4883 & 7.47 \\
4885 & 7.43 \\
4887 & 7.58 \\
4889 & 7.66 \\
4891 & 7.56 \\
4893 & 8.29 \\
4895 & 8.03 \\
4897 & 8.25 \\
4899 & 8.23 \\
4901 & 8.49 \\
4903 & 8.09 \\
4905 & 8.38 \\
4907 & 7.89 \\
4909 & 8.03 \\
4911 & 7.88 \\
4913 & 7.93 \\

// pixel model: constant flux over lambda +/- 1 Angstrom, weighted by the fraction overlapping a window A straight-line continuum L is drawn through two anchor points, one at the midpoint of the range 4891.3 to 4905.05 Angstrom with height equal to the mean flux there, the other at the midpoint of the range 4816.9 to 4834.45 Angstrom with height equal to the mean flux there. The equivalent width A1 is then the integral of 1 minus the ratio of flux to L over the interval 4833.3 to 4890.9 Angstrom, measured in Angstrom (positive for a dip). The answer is 5.6 Angstrom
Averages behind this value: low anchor 8.47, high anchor 8.21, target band 7.53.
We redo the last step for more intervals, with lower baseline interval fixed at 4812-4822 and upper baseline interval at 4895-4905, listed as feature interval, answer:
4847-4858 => 1.4 Angstrom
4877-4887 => 0.8 Angstrom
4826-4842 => 0.5 Angstrom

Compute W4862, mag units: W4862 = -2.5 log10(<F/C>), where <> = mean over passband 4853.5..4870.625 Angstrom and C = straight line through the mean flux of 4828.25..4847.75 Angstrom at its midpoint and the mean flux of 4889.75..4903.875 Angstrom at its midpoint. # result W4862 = 0.21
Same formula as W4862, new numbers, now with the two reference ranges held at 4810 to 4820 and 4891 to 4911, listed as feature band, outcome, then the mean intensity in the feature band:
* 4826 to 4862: 0.098 mag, 7.75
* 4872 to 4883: 0.066 mag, 7.79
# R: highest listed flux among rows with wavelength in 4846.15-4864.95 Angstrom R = 8.14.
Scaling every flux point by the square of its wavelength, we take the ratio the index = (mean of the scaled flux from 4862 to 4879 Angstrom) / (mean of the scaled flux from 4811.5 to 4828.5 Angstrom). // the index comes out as 0.88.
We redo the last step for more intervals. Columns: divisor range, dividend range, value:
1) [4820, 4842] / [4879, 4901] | 0.97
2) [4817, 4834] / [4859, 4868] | 0.79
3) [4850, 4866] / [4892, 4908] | 1.22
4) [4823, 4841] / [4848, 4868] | 0.84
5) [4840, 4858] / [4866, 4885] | 1.00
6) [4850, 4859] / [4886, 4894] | 1.11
